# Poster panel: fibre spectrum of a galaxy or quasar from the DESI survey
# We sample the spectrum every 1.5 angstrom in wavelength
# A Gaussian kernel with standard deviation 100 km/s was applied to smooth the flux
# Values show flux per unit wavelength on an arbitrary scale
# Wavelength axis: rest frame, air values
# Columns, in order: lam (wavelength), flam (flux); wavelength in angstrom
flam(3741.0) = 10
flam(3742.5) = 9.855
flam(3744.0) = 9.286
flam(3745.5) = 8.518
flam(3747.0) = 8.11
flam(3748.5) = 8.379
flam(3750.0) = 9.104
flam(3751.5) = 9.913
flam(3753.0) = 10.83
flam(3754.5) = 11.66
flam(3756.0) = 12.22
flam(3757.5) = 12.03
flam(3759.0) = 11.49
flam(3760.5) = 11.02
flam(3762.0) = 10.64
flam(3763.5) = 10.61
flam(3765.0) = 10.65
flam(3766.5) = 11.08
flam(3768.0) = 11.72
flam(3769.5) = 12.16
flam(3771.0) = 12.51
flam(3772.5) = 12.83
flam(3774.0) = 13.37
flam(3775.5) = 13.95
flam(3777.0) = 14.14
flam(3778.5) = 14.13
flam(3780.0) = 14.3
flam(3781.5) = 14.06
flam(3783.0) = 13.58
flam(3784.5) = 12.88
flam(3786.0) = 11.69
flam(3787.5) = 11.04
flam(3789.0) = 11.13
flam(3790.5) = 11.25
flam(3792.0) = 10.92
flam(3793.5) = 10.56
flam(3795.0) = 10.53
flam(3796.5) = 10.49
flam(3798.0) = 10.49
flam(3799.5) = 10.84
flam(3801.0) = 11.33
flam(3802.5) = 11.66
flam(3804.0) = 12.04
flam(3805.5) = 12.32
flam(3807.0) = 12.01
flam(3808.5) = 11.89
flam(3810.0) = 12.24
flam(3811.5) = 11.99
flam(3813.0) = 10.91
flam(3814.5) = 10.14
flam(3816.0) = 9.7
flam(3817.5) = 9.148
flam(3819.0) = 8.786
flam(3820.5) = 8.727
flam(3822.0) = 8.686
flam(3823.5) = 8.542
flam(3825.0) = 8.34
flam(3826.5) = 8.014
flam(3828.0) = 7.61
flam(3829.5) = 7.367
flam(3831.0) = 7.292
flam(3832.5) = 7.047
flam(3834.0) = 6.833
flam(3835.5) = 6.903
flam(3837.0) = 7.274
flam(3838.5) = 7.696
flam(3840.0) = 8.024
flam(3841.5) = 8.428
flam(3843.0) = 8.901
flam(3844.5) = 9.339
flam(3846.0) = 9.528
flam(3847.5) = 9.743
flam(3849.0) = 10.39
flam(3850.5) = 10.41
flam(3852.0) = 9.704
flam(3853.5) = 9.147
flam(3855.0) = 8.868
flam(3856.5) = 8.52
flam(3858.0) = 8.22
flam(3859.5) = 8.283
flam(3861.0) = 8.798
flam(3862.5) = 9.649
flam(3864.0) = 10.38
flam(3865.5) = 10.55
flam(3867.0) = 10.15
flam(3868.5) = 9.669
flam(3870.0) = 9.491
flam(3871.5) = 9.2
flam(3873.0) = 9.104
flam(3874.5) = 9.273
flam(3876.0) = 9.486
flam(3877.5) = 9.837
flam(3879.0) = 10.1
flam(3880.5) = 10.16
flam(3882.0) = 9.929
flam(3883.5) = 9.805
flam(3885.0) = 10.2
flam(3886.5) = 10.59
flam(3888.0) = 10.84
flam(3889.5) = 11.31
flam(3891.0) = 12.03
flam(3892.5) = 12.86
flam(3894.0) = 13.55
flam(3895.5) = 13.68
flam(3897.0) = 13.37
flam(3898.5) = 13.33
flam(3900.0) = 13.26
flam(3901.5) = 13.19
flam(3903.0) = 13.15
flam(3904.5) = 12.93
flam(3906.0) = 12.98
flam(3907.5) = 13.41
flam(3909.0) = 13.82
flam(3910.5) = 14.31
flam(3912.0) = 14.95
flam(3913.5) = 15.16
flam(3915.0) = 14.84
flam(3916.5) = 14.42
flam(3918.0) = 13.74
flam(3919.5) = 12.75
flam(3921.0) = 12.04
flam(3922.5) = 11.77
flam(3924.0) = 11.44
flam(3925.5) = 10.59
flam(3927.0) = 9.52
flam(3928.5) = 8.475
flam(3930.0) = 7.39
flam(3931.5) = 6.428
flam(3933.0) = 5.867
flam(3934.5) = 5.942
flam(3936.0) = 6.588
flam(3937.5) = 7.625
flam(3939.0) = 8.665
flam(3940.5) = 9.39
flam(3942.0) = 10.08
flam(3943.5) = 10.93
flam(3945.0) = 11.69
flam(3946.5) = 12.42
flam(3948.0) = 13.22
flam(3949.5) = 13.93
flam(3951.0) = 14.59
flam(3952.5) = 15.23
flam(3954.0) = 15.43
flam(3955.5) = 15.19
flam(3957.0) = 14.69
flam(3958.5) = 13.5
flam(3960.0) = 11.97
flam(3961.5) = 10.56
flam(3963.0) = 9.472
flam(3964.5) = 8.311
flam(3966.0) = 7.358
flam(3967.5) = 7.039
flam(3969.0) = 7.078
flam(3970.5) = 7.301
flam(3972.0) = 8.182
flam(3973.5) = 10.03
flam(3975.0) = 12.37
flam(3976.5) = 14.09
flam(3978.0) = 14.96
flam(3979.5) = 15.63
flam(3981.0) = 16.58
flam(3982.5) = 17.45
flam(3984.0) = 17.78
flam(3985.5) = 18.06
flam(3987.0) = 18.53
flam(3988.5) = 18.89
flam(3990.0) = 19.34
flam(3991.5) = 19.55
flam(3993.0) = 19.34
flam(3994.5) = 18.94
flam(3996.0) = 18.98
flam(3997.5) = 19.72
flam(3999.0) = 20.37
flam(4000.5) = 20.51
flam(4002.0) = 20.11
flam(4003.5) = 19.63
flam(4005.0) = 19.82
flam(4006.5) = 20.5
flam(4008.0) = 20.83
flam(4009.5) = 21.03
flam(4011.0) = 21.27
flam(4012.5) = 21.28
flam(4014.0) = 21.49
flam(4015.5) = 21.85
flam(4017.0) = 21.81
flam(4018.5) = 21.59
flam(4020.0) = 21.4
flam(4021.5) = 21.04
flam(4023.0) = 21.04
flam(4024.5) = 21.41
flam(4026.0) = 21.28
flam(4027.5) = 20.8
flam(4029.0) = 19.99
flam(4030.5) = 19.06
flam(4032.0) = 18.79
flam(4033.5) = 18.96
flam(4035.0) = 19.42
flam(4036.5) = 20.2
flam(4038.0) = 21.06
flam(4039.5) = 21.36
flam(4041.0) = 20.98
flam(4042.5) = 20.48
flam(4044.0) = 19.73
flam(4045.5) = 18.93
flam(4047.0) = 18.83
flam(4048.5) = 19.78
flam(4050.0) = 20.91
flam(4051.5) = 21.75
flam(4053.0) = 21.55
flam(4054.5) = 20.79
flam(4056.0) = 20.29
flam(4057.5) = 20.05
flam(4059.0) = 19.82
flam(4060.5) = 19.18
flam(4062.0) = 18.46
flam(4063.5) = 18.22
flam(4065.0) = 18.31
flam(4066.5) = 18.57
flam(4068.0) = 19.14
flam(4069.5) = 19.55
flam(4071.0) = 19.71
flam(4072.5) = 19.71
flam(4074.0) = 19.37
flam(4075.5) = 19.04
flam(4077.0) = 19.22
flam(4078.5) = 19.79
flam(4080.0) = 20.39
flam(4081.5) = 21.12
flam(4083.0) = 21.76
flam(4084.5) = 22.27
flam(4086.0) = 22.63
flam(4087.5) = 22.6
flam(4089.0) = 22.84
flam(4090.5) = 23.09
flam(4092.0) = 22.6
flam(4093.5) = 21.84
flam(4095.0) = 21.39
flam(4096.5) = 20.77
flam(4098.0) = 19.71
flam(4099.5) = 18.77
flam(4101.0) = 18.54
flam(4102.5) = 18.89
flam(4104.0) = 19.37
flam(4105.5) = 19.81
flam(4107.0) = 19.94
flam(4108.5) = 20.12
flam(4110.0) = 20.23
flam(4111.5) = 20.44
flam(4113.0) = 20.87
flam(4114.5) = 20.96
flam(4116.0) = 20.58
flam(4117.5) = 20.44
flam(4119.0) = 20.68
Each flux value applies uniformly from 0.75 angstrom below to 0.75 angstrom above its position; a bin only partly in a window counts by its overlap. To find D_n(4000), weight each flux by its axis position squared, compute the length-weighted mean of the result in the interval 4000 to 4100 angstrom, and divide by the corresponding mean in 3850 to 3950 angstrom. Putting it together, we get 2.03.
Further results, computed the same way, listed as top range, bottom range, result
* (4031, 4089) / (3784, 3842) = 2.33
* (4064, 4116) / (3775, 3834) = 2.19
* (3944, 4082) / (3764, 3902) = 1.87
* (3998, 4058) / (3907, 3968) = 1.90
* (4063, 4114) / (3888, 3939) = 1.91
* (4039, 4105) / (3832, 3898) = 2.31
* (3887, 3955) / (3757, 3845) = 1.19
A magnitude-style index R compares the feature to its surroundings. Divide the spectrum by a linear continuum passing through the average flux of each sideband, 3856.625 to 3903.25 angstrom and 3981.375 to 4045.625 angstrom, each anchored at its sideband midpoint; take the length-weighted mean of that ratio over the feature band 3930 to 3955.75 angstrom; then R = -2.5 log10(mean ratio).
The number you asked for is 0.40 mag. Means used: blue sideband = 10.7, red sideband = 20.1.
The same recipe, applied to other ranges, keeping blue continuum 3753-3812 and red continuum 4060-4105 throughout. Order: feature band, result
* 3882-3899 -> 0.25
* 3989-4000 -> -0.10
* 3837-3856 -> 0.44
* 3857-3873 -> 0.45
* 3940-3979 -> 0.41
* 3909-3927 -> 0.19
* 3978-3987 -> 0.03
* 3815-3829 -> 0.45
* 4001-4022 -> -0.15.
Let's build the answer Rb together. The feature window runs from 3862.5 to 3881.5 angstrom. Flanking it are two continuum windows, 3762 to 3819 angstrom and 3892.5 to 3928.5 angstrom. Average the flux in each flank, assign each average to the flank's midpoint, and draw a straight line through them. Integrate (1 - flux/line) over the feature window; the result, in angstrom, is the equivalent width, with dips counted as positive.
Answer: 4.3 angstrom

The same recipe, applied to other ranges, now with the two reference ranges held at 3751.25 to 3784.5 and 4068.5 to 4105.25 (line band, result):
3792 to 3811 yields 2.6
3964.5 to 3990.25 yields 6.5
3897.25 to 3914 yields 2.3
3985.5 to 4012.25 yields -2.2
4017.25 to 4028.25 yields -1.4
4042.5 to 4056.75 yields -0.5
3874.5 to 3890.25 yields 5.2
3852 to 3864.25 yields 4.7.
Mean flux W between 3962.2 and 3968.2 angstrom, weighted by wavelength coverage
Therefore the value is 8.07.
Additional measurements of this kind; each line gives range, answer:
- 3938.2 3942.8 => 9.38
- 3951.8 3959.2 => 14.8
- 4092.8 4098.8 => 20.9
